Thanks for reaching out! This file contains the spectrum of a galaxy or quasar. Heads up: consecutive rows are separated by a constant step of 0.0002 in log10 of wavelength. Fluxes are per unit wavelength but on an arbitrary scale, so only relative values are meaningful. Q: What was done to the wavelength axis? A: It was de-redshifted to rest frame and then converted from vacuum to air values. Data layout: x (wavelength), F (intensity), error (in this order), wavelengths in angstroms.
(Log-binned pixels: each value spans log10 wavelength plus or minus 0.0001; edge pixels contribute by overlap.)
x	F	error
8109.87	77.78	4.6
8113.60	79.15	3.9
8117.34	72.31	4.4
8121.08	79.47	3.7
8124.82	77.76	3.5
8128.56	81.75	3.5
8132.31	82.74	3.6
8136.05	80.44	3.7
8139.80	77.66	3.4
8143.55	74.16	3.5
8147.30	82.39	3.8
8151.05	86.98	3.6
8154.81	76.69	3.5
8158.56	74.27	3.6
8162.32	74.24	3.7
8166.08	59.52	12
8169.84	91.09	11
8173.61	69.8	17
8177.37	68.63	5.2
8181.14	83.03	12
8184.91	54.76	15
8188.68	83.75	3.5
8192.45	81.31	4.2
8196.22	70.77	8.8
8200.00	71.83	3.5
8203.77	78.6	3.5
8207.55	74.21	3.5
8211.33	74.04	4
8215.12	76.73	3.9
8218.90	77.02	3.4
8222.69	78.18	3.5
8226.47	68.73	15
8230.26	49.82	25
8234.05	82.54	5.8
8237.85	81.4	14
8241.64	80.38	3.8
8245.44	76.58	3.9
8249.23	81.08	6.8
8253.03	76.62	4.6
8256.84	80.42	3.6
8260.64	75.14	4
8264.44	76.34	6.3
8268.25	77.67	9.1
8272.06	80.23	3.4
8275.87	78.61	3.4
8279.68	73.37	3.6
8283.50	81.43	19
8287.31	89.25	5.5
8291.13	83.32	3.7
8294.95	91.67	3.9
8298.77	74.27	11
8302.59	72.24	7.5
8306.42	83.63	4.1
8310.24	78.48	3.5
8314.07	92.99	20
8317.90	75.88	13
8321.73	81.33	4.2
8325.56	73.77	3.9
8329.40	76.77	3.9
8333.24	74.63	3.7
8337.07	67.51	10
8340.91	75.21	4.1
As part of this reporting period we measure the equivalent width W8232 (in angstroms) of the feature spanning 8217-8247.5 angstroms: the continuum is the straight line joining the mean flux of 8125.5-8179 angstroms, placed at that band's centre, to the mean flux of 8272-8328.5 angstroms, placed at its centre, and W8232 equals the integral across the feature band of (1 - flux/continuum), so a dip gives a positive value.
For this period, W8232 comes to 1.8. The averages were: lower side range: 77.2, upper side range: 80.6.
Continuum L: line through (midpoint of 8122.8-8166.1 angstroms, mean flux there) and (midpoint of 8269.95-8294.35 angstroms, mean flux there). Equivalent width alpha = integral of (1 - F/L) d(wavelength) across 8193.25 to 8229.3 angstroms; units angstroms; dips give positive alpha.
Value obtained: 2.61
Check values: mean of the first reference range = 78.2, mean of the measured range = 74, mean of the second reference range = 81.6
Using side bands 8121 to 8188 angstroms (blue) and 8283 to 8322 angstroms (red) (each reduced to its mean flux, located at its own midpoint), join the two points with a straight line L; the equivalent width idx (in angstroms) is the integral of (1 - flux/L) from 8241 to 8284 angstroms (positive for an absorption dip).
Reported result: 1.45 angstroms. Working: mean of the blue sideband 76.4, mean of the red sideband 82.3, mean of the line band 78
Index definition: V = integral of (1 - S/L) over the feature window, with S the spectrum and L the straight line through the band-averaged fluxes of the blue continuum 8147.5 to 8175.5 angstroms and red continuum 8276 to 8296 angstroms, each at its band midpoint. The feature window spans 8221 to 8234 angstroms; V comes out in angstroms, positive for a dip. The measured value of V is 1.98 angstroms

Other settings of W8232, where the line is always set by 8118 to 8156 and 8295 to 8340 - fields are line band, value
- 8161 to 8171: 0.7 angstroms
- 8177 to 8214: 2.3 angstroms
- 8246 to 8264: 0.1 angstroms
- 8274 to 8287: -0.1 angstroms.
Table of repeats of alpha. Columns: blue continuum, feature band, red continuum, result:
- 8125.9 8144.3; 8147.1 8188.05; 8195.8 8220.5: 1.5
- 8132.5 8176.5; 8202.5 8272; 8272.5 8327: 2.8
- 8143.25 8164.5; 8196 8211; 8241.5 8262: 0.8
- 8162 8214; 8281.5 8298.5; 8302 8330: -1.4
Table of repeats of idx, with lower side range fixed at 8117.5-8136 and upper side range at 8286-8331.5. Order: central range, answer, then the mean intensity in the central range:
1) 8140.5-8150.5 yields 0.06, 79.4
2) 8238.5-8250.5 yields 0.16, 79.5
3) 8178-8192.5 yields 1.03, 74.4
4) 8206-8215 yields 0.63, 74.6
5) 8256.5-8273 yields 0.63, 77.6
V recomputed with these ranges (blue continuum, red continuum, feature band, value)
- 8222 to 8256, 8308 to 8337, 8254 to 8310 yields -2.1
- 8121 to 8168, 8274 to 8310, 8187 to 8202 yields 0.3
